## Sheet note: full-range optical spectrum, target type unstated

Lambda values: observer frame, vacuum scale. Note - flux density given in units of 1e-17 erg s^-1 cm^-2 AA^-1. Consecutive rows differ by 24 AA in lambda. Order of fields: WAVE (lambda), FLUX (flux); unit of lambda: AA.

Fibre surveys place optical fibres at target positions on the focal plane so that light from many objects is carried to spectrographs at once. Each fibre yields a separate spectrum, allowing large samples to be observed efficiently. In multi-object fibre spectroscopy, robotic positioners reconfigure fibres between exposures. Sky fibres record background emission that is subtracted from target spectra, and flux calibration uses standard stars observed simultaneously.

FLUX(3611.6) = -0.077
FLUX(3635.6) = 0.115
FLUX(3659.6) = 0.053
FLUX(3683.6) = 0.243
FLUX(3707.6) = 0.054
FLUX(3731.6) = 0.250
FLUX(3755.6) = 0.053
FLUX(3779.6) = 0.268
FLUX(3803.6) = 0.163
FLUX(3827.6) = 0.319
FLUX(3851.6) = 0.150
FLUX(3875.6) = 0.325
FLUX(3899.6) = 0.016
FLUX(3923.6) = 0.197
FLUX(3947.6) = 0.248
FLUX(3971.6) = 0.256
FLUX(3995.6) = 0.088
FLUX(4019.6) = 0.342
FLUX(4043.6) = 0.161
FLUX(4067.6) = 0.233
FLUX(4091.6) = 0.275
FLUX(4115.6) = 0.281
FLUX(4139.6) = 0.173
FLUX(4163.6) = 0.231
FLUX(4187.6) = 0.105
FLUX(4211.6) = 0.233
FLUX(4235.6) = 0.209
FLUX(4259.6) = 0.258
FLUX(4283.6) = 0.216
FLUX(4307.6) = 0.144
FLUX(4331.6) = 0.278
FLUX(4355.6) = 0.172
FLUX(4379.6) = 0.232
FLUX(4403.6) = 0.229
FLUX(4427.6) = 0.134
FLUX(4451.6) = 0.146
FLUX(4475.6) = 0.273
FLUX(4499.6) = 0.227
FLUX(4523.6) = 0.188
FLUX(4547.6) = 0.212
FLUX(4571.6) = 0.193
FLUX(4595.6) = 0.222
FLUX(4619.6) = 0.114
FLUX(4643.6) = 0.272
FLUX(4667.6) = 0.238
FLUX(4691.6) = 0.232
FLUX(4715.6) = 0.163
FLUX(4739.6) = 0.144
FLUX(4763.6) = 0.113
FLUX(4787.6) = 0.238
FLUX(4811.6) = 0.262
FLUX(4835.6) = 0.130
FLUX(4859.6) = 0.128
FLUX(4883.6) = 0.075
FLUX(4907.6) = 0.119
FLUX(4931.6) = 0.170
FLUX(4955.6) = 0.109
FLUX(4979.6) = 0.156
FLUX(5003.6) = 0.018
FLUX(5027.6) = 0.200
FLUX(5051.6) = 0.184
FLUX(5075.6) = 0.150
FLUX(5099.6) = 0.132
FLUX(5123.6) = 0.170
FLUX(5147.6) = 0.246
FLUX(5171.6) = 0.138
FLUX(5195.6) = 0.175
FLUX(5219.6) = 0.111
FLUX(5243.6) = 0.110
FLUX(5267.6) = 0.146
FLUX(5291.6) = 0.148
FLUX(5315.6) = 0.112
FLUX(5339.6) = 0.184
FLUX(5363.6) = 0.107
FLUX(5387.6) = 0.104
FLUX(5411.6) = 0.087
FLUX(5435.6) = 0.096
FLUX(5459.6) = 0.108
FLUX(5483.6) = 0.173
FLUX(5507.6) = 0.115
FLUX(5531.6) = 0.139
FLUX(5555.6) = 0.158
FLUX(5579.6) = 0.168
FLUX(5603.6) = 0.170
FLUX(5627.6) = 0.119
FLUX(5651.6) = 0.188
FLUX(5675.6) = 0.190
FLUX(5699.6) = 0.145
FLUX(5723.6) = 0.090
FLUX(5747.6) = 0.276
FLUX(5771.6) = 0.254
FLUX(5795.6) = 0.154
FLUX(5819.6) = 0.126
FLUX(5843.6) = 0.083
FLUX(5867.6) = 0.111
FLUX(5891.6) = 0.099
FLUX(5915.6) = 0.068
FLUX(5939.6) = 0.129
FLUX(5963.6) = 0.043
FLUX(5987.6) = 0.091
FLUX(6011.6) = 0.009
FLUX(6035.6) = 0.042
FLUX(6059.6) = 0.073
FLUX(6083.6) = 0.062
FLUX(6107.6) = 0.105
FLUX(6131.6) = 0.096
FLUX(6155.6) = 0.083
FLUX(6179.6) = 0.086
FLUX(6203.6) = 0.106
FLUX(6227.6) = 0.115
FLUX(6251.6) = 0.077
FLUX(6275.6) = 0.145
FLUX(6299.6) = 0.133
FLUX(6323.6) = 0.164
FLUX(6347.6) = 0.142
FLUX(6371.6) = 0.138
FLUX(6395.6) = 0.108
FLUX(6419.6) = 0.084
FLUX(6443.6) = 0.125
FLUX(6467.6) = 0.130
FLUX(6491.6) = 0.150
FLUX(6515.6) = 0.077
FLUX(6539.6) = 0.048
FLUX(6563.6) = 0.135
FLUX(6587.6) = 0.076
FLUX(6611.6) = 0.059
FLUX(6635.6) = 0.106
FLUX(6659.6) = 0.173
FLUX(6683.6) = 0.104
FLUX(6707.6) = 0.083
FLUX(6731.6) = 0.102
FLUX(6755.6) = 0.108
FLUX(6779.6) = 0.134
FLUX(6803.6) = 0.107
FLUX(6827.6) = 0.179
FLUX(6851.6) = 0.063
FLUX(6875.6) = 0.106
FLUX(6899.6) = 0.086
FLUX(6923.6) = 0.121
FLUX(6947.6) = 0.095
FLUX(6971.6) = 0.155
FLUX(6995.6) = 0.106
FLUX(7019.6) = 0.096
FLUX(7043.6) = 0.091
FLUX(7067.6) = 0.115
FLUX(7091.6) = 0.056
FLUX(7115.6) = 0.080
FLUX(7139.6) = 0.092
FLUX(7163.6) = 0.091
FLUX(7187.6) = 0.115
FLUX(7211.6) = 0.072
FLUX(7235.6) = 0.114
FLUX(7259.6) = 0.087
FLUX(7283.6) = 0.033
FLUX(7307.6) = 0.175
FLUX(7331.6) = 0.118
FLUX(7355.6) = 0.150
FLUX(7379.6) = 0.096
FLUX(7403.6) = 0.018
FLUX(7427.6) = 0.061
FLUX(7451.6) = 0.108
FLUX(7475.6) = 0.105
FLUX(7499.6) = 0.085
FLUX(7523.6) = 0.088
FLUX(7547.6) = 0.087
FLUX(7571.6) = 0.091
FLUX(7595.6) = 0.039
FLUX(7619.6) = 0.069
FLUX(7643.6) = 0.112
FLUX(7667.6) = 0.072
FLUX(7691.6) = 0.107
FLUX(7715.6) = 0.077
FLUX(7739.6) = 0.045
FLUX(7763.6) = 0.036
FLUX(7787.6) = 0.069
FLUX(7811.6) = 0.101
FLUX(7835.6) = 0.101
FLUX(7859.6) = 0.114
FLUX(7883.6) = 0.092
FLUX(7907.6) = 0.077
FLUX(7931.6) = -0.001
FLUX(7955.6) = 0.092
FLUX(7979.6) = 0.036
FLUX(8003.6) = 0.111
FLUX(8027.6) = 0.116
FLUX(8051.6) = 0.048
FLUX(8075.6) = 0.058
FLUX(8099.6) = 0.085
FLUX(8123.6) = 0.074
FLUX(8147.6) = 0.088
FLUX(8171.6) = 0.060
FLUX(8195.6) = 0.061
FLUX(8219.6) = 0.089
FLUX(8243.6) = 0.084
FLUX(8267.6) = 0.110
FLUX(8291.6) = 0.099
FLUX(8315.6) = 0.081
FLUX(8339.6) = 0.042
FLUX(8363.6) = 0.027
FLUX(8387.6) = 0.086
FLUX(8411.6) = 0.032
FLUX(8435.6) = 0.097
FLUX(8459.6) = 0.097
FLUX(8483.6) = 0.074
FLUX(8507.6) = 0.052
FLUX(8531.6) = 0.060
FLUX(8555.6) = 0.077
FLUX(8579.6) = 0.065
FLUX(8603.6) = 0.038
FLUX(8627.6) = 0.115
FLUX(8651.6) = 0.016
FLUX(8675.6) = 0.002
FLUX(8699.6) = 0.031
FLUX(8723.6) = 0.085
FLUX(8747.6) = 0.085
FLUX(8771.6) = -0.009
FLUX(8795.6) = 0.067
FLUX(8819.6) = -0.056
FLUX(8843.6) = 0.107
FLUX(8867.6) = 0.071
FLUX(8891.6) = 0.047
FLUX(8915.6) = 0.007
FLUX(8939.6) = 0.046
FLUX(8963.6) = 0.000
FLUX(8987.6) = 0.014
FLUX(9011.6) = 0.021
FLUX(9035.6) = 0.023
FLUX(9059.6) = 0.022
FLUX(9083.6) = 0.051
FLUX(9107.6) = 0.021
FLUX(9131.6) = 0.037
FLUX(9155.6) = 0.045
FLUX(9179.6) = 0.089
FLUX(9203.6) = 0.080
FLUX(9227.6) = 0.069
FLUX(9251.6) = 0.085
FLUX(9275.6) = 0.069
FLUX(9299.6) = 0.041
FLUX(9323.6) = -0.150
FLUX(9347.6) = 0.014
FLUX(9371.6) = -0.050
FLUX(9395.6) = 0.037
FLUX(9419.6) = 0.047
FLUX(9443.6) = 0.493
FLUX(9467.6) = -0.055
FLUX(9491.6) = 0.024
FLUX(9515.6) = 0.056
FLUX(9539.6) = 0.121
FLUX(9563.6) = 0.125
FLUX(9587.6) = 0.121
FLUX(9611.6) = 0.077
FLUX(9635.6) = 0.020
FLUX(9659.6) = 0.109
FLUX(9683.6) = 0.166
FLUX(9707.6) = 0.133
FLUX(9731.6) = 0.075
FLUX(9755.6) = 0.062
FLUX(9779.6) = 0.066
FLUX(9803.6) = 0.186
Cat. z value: 1.534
